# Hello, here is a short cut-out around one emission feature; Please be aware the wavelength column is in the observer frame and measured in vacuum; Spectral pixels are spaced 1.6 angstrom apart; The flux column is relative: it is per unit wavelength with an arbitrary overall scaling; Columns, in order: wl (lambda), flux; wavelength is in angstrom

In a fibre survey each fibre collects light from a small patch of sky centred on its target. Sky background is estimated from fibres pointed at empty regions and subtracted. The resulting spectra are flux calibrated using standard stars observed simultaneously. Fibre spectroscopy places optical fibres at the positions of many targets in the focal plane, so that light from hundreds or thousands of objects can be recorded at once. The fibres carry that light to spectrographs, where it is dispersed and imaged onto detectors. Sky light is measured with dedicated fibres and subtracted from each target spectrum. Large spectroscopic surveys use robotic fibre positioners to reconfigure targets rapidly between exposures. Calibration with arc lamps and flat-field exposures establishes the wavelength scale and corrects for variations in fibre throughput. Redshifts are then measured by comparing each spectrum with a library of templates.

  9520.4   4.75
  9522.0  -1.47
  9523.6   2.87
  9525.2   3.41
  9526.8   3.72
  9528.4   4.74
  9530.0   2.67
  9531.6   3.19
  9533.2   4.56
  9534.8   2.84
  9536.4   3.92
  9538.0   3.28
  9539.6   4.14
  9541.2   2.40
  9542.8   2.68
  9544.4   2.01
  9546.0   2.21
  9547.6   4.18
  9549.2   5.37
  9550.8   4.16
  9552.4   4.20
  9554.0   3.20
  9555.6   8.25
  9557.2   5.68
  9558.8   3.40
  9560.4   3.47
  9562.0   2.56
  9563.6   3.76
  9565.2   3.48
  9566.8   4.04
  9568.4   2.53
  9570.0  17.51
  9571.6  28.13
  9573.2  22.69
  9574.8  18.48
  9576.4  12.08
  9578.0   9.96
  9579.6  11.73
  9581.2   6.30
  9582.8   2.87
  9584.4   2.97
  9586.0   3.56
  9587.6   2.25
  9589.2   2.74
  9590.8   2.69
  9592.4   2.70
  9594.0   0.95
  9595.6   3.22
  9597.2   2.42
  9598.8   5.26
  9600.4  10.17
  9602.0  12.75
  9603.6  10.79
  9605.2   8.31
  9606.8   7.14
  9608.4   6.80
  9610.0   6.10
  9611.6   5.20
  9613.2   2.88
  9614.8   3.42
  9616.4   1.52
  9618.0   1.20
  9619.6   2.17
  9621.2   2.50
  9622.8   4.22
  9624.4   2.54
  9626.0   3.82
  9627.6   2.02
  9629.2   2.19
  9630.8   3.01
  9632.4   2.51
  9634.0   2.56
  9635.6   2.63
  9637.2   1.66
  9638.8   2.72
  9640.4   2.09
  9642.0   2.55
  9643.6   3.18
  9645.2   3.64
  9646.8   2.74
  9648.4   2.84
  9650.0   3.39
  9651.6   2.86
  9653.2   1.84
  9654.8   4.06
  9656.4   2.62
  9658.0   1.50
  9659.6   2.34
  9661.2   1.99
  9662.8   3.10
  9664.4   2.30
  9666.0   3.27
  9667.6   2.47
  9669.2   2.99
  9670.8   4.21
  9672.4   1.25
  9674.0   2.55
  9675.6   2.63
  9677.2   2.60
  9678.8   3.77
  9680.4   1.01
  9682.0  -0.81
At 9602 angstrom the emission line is [N II]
